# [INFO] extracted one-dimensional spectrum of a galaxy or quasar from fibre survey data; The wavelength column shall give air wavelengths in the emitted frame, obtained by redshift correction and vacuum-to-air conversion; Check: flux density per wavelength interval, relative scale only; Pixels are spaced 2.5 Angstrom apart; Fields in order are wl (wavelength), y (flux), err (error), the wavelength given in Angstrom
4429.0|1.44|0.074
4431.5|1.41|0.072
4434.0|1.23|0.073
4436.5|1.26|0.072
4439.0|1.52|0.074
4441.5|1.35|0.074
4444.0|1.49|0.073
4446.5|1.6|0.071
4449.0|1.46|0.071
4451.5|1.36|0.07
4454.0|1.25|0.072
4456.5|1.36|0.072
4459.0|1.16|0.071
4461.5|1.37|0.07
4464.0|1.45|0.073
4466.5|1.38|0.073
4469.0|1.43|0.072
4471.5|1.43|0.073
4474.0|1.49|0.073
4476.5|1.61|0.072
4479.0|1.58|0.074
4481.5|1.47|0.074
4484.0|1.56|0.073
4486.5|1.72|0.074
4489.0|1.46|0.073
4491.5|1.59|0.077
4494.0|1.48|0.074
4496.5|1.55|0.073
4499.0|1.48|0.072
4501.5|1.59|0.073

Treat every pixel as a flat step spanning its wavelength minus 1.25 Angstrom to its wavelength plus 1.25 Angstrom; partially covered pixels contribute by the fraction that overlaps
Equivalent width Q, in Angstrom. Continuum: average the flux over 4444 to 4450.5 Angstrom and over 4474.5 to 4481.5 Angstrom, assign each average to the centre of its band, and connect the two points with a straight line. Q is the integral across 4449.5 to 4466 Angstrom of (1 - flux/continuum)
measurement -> 2.1 Angstrom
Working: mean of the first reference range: 1.52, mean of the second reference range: 1.56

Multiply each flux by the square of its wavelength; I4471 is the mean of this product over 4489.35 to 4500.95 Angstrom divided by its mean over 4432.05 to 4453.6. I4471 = 1.11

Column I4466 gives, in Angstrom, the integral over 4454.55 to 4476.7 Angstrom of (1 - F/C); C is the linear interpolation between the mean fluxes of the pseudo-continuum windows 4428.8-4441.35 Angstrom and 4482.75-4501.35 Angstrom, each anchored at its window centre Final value 1.1 Angstrom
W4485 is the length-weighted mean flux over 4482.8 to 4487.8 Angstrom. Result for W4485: 1.64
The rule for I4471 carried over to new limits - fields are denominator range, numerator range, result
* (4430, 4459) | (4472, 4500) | 1.14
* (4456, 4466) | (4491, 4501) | 1.16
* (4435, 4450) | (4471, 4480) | 1.08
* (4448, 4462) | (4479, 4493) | 1.20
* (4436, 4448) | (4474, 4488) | 1.10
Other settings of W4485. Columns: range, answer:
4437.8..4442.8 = 1.43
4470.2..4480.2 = 1.53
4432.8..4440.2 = 1.34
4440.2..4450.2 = 1.48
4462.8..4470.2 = 1.42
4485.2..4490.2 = 1.59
